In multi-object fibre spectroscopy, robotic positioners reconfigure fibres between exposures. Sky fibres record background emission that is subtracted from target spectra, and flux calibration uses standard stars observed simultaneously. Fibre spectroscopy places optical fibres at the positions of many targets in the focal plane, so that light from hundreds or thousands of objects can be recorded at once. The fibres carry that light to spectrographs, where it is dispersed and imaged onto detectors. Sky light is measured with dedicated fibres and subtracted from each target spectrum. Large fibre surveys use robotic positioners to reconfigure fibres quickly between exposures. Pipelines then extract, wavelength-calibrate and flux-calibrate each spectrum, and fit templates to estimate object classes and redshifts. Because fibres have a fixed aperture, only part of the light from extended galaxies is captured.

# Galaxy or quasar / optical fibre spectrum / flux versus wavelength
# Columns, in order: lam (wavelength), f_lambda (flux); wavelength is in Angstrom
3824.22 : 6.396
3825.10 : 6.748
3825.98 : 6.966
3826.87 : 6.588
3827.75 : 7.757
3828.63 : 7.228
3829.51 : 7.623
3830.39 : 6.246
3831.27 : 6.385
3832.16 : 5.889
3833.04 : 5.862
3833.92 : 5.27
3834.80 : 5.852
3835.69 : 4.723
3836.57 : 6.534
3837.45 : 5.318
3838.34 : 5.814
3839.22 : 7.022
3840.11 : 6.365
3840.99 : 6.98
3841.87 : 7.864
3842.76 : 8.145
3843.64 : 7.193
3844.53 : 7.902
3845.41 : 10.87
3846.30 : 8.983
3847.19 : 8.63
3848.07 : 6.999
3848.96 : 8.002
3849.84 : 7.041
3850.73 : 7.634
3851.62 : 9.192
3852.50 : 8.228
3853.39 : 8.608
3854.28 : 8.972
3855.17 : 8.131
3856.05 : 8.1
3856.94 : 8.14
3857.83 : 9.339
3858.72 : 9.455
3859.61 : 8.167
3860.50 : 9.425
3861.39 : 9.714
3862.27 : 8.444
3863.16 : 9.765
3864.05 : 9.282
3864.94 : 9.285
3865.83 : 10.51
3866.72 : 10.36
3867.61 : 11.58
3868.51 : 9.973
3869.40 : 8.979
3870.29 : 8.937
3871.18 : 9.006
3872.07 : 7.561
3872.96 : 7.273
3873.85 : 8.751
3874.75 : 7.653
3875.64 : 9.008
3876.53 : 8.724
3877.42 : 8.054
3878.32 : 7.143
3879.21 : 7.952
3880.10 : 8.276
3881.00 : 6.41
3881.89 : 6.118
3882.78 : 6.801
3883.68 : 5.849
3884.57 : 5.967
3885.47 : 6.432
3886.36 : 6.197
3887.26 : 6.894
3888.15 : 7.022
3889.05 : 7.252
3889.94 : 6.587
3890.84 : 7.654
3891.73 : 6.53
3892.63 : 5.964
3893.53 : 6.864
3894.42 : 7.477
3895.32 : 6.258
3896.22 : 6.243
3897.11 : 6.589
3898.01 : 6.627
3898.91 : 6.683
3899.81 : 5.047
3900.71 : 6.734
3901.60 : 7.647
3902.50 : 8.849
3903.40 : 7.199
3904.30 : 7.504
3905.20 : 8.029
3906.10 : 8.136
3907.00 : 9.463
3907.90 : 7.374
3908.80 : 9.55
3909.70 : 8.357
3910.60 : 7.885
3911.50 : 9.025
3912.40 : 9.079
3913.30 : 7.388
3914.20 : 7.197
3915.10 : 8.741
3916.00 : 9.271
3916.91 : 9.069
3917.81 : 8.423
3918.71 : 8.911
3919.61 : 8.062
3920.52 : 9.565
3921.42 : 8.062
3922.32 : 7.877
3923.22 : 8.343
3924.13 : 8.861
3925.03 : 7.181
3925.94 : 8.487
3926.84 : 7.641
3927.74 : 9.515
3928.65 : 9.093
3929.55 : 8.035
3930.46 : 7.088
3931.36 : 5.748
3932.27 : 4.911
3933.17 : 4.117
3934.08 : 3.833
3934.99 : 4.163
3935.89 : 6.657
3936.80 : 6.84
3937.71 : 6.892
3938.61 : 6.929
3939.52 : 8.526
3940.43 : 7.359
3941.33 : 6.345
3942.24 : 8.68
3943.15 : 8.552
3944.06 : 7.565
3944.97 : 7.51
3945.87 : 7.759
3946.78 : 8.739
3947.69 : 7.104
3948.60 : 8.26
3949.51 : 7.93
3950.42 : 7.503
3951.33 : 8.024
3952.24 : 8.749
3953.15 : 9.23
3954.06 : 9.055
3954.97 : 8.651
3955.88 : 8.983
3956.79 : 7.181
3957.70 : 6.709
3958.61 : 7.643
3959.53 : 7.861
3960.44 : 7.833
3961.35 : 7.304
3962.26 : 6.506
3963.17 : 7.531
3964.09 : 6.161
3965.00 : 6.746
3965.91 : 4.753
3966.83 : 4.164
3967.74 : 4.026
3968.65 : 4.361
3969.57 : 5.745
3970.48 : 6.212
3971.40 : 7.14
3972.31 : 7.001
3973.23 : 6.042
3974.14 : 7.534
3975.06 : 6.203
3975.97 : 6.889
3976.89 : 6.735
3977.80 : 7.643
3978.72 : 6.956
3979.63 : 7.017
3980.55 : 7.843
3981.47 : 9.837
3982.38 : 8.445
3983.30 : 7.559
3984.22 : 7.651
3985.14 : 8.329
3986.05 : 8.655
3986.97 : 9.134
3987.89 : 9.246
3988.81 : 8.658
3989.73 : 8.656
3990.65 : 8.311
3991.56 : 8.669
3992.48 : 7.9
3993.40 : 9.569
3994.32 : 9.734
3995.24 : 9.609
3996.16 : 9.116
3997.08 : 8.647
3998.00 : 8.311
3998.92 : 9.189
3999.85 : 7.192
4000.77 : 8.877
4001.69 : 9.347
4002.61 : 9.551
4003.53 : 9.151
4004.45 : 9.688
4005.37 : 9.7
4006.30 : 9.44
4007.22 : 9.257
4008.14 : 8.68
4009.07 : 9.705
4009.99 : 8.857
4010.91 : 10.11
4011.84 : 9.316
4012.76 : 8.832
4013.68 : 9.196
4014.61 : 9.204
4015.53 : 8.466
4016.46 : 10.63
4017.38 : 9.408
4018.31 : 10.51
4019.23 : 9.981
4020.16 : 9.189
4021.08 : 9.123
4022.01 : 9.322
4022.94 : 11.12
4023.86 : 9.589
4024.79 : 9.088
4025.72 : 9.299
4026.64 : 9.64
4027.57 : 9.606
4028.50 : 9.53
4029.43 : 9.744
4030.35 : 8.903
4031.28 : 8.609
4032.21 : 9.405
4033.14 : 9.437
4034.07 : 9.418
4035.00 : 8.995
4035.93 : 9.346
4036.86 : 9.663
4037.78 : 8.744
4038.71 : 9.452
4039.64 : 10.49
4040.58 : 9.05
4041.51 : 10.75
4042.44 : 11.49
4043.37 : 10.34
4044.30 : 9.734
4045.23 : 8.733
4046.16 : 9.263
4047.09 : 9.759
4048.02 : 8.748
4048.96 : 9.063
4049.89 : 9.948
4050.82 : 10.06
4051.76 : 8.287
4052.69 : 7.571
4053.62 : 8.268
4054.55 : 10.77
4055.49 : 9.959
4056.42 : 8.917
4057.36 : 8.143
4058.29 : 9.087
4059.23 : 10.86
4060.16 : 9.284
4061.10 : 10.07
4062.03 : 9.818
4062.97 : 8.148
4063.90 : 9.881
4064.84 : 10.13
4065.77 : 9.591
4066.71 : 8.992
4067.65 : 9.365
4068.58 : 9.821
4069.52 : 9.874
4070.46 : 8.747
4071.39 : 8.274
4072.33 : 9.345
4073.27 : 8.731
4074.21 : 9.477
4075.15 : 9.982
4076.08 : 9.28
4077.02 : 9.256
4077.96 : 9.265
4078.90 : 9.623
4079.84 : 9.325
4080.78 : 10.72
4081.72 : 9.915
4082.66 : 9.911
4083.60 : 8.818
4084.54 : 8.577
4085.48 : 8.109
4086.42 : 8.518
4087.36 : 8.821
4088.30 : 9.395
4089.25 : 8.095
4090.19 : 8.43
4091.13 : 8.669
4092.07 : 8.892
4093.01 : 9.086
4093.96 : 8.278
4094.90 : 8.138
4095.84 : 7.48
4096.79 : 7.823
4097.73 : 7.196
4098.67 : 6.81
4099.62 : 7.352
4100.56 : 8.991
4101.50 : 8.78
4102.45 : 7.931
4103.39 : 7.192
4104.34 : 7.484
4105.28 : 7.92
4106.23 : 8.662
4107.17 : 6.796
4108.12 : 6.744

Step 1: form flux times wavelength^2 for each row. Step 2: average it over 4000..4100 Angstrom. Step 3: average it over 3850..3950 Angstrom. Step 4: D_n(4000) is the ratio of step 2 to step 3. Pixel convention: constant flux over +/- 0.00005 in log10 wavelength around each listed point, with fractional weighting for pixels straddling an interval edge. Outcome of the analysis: 1.3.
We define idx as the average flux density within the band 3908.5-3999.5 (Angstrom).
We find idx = 7.68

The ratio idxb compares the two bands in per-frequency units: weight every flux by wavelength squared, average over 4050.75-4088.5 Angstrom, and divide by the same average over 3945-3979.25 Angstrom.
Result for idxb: 1.38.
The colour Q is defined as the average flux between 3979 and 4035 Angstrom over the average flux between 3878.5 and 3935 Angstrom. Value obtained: 1.23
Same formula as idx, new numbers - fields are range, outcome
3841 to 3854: 8.2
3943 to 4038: 8.36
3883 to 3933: 7.55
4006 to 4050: 9.5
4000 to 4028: 9.44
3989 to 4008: 8.99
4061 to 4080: 9.37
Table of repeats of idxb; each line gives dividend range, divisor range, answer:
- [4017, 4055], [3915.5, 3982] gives 1.35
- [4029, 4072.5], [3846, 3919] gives 1.28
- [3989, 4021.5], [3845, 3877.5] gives 1.12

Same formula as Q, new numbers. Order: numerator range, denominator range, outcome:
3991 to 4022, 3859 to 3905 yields 1.19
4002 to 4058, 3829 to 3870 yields 1.18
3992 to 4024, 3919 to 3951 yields 1.25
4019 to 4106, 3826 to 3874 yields 1.14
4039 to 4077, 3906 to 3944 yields 1.22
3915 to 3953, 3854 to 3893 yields 0.94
